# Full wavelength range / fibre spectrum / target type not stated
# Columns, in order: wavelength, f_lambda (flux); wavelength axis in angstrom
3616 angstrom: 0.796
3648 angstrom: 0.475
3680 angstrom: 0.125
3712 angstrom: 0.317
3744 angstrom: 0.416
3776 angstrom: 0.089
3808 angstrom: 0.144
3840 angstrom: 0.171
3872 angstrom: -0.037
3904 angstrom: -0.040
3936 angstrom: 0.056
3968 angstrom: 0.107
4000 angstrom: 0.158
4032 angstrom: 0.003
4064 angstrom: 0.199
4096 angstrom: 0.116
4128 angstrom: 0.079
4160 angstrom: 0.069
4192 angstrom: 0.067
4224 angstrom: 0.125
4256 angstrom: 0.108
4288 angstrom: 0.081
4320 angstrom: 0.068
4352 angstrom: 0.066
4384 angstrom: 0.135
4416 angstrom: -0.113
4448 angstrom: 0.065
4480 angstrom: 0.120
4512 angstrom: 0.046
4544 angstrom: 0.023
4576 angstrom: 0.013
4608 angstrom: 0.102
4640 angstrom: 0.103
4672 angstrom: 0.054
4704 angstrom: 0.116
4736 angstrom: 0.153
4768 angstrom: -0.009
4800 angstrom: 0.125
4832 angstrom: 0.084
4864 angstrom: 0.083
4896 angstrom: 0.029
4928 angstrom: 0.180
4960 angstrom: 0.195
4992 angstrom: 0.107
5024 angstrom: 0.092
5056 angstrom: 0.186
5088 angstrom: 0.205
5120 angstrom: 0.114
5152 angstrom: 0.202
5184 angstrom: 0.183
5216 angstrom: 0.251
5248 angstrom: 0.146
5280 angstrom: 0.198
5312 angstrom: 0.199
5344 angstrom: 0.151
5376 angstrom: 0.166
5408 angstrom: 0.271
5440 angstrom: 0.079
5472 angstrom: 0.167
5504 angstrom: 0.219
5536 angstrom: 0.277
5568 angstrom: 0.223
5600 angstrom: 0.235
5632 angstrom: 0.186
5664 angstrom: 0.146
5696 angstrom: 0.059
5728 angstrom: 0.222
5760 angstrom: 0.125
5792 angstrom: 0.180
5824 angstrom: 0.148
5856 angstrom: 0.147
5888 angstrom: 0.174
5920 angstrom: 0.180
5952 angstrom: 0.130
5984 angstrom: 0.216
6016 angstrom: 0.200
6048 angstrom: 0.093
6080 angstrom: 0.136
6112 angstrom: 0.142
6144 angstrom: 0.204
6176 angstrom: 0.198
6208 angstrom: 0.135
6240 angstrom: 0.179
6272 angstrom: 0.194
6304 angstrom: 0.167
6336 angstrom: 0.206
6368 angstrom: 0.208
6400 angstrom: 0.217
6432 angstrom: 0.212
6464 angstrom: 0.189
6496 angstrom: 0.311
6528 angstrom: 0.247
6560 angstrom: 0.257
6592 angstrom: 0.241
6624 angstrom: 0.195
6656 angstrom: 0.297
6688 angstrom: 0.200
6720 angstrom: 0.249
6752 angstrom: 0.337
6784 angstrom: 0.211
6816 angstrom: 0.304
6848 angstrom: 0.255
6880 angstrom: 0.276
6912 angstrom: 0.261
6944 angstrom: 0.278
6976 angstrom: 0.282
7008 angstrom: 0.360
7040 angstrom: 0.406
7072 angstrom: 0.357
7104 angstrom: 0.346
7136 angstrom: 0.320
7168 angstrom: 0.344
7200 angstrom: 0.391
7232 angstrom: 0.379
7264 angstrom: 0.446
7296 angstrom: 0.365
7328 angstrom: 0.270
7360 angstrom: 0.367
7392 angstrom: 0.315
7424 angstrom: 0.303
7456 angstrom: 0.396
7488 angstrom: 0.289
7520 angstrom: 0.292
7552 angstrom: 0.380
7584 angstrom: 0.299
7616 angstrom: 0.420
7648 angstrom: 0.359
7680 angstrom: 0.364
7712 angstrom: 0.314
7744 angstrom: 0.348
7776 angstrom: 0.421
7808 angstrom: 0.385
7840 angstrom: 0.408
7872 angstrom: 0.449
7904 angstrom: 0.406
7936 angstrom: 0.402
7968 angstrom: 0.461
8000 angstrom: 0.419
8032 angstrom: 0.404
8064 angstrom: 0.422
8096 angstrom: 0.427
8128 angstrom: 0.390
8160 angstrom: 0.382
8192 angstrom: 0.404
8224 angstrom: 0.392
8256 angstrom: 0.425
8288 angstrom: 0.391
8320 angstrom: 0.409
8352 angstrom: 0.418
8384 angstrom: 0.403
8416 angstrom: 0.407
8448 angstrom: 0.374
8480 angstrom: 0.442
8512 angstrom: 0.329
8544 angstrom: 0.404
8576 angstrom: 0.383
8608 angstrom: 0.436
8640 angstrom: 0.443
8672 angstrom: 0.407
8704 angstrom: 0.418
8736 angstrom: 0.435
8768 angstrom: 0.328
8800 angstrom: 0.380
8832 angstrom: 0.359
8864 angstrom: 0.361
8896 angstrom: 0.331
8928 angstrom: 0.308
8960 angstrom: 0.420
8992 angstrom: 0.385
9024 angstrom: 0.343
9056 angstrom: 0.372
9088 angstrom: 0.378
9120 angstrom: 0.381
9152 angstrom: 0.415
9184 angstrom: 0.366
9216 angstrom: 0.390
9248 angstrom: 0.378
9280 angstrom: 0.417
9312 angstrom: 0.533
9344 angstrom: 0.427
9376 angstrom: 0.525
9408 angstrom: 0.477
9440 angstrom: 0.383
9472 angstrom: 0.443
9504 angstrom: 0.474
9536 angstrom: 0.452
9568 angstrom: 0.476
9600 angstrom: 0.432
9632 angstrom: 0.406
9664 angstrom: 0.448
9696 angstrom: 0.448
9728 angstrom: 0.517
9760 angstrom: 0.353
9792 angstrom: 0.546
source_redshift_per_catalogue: 0.745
